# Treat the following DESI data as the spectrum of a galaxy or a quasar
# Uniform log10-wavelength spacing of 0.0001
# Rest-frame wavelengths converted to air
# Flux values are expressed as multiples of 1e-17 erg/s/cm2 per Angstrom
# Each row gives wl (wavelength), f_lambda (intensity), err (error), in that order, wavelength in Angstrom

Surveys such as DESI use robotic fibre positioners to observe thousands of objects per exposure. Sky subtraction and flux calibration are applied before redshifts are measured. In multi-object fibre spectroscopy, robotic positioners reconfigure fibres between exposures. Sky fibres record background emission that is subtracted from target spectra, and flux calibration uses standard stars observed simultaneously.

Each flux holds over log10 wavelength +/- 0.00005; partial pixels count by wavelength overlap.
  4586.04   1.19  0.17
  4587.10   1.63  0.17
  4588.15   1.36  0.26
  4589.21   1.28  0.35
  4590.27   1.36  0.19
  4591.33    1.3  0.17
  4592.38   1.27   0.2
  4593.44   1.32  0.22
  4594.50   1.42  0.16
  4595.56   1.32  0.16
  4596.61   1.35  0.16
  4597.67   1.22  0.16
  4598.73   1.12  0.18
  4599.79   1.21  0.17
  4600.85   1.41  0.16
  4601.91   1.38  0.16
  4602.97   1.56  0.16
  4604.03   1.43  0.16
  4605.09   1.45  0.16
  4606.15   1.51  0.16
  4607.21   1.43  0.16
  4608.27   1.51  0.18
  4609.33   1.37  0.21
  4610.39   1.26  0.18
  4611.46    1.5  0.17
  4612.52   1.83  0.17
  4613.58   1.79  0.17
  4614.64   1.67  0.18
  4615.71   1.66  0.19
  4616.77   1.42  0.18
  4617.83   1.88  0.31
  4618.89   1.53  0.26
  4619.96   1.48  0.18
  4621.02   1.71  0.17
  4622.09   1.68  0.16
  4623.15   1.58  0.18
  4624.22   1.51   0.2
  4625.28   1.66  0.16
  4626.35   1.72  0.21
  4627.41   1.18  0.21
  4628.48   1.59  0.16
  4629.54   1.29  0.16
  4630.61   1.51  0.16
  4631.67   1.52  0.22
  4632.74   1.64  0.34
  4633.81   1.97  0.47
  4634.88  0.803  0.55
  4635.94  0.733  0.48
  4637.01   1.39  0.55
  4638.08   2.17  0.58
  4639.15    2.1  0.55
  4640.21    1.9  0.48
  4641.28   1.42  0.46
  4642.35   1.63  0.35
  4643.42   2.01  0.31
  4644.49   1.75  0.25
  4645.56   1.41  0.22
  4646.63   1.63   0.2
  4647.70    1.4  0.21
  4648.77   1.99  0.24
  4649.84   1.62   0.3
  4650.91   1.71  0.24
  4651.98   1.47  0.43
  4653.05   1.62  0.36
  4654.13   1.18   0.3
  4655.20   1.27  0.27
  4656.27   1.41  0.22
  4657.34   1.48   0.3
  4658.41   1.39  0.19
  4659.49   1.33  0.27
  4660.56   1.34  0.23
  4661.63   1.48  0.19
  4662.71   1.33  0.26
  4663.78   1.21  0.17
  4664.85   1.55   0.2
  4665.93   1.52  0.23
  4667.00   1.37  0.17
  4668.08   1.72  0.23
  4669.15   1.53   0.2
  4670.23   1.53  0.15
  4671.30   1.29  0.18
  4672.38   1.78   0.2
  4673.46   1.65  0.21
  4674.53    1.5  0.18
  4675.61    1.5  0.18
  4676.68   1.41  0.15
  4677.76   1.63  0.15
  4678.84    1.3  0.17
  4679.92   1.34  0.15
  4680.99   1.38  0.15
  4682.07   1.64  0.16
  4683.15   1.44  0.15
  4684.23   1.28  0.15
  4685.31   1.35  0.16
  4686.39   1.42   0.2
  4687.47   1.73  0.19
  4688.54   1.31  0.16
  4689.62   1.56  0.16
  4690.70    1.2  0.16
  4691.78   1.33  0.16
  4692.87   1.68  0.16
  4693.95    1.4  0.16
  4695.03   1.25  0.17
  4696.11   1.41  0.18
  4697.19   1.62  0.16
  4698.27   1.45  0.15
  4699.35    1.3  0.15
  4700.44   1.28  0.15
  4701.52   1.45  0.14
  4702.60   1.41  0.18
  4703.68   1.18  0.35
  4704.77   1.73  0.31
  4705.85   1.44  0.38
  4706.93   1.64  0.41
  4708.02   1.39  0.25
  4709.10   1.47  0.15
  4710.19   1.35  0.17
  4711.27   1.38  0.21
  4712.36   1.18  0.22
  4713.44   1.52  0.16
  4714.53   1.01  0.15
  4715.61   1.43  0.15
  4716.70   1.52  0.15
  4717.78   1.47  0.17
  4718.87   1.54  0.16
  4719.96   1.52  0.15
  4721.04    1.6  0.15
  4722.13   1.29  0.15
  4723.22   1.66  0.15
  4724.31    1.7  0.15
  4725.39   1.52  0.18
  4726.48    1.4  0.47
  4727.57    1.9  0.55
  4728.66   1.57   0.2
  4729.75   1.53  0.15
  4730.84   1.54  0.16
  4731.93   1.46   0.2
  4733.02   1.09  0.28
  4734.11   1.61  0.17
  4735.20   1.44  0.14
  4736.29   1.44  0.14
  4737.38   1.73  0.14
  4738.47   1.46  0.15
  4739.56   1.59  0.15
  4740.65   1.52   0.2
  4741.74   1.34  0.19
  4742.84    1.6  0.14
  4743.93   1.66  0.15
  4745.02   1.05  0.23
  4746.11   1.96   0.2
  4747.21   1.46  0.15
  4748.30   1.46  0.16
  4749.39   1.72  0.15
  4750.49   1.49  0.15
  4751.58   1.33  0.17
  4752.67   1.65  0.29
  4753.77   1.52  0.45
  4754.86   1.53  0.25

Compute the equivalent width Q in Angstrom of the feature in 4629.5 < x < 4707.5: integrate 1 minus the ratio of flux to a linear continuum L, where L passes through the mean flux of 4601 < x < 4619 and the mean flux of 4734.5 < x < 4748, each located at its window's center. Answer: 2.1 Angstrom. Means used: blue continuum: 1.54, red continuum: 1.52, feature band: 1.49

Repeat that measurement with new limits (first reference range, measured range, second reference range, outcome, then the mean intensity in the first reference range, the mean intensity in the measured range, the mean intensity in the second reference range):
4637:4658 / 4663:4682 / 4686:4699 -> 0.5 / 1.63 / 1.49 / 1.45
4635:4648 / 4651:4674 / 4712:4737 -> 1.7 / 1.61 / 1.46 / 1.48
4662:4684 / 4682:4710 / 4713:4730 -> 1.1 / 1.48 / 1.43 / 1.51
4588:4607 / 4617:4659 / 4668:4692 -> -4.6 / 1.35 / 1.56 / 1.47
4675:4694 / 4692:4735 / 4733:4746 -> 0.3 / 1.44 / 1.46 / 1.49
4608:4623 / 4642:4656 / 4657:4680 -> -0.7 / 1.59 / 1.59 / 1.46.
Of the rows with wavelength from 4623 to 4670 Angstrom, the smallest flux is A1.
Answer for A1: 0.733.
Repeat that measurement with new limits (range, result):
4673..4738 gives 1.01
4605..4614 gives 1.26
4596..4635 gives 0.803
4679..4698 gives 1.2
